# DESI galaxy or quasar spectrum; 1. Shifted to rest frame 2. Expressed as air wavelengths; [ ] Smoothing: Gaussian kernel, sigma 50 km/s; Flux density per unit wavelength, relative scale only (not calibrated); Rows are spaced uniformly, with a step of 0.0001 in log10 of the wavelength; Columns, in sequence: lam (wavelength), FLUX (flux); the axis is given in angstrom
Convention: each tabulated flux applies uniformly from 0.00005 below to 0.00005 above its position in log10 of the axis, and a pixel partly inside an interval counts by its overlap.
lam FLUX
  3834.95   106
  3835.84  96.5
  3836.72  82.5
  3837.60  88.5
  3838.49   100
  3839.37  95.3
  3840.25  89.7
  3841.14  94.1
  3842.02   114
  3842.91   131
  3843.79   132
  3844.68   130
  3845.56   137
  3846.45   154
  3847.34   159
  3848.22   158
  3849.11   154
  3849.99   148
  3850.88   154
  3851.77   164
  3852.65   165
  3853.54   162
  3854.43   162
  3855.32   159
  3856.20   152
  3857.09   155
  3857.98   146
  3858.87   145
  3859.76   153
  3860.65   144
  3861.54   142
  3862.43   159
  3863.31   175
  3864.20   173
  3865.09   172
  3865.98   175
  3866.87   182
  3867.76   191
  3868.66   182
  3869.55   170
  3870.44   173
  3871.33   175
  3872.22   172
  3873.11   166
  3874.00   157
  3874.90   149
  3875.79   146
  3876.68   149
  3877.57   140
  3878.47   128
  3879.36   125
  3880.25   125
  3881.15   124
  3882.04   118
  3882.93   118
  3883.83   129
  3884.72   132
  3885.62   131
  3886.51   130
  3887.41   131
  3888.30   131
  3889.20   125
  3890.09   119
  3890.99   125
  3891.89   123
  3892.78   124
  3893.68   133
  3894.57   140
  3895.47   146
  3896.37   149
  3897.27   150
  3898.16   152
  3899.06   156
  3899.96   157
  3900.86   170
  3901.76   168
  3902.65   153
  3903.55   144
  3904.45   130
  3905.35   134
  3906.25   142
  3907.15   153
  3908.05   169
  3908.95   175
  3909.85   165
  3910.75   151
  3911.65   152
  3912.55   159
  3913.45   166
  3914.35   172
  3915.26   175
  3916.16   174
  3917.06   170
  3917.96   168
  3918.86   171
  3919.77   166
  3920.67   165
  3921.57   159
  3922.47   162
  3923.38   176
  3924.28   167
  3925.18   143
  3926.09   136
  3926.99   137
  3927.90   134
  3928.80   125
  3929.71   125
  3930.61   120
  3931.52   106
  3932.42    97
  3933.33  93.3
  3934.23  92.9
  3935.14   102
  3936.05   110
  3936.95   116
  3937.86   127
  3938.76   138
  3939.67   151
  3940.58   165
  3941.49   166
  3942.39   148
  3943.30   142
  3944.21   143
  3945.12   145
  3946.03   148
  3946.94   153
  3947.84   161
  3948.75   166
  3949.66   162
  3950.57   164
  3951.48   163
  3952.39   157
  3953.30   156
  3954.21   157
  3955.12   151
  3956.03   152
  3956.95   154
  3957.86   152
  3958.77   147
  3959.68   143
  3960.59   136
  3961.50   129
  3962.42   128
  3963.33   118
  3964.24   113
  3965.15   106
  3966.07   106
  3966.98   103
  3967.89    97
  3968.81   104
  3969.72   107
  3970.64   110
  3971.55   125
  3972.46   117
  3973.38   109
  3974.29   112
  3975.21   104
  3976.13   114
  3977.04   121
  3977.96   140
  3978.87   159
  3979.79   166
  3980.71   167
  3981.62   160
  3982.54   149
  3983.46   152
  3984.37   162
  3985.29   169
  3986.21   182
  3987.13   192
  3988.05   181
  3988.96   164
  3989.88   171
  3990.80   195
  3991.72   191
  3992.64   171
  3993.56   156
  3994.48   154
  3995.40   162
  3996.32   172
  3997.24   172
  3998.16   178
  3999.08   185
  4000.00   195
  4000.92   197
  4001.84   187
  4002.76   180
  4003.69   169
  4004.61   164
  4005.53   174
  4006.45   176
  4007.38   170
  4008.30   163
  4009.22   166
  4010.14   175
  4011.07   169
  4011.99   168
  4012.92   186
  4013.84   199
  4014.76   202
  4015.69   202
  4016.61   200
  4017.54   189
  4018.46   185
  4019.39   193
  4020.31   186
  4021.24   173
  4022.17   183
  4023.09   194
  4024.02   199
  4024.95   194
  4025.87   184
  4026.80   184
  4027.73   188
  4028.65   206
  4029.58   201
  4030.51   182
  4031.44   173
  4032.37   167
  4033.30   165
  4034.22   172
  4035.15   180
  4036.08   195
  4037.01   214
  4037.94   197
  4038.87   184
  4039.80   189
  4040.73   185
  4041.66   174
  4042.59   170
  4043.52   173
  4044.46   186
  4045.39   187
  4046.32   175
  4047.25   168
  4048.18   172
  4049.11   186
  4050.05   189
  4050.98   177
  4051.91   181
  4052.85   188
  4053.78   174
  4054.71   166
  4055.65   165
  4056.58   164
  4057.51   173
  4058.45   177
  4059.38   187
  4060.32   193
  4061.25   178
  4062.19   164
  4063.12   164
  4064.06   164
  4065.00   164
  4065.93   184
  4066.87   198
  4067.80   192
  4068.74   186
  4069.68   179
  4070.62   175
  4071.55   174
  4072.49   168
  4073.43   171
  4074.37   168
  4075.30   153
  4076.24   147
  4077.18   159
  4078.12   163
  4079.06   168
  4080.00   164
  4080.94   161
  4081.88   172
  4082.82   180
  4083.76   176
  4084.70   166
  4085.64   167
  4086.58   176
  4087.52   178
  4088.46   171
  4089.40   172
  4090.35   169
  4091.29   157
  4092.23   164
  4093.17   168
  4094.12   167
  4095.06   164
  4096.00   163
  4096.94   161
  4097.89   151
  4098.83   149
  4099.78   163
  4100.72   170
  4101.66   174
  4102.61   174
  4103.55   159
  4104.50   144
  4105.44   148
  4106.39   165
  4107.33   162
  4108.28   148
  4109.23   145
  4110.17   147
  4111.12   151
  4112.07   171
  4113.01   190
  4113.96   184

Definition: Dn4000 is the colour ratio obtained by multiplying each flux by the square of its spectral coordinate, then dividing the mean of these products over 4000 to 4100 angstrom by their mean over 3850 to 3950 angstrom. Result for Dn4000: 1.29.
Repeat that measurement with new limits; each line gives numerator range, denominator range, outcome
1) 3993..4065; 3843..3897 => 1.32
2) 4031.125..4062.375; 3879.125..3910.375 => 1.38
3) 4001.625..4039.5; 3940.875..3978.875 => 1.40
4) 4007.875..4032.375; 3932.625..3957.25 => 1.35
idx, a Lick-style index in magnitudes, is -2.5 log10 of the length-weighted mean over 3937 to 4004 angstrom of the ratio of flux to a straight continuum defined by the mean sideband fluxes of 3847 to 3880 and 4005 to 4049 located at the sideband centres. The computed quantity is 0.17 mag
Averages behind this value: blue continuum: 159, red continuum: 183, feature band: 150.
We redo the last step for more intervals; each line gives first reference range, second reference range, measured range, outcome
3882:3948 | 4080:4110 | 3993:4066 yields -0.15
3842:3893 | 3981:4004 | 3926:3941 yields 0.31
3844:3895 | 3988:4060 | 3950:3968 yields 0.21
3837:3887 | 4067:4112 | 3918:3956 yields 0.06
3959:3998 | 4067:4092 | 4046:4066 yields -0.07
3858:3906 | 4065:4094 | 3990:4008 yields -0.10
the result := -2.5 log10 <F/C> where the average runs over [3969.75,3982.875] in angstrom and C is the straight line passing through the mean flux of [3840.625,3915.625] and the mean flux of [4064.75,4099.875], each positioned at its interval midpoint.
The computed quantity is 0.204 mag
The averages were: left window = 149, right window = 169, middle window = 131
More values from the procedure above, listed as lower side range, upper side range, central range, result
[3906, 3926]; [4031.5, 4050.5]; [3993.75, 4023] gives -0.02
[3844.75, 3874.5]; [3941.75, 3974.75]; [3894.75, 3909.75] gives -0.02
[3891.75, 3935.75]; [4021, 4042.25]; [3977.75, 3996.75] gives 0.02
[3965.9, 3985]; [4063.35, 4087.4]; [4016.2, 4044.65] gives -0.22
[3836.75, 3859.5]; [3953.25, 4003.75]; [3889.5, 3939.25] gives -0.01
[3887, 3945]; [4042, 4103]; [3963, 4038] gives -0.04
